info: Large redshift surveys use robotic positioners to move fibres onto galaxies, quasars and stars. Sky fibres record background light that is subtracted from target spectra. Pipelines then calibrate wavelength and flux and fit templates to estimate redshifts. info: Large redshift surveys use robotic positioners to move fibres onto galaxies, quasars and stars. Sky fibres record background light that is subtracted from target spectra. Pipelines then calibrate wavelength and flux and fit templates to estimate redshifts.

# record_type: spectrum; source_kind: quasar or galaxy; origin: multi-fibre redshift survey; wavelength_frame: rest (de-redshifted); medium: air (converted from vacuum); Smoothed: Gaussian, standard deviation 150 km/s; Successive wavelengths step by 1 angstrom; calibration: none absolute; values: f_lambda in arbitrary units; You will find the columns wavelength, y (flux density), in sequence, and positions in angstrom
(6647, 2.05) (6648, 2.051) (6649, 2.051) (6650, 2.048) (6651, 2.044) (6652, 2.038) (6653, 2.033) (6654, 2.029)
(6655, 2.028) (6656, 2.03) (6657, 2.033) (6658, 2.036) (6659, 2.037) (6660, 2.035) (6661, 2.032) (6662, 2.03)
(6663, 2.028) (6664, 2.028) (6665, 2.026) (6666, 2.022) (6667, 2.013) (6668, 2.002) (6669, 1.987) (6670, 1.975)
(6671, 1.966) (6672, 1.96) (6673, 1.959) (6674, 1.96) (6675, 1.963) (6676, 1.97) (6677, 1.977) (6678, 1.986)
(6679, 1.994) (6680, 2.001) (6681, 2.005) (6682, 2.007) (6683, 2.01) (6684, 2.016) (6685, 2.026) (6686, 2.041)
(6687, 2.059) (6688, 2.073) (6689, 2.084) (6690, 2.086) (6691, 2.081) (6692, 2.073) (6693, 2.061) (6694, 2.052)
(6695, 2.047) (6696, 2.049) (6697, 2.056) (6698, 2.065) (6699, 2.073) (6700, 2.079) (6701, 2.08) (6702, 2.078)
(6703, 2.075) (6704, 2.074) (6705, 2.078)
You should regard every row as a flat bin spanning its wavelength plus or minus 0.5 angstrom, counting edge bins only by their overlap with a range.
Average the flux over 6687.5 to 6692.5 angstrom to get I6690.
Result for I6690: 2.08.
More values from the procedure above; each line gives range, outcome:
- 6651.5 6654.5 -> 2.03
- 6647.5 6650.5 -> 2.05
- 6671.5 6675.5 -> 1.96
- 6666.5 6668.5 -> 2.01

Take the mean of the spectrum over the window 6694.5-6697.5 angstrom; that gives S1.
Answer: 2.05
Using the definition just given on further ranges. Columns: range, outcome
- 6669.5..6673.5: 1.96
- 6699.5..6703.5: 2.08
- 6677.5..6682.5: 2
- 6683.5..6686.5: 2.03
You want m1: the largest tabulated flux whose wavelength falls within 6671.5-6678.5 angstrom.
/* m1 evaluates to 1.986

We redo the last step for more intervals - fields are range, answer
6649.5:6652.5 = 2.048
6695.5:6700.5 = 2.079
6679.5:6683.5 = 2.01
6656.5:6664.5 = 2.037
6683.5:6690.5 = 2.086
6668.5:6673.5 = 1.987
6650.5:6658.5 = 2.044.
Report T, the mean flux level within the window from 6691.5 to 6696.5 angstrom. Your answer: 2.06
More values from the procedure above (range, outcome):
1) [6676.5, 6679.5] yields 1.99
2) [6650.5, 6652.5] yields 2.04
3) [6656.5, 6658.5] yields 2.03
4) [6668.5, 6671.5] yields 1.98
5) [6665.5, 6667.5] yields 2.02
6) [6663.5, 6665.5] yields 2.03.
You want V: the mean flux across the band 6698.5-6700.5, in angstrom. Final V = 2.08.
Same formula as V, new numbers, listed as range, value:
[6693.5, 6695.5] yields 2.05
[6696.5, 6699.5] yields 2.06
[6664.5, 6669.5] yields 2.01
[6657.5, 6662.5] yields 2.03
